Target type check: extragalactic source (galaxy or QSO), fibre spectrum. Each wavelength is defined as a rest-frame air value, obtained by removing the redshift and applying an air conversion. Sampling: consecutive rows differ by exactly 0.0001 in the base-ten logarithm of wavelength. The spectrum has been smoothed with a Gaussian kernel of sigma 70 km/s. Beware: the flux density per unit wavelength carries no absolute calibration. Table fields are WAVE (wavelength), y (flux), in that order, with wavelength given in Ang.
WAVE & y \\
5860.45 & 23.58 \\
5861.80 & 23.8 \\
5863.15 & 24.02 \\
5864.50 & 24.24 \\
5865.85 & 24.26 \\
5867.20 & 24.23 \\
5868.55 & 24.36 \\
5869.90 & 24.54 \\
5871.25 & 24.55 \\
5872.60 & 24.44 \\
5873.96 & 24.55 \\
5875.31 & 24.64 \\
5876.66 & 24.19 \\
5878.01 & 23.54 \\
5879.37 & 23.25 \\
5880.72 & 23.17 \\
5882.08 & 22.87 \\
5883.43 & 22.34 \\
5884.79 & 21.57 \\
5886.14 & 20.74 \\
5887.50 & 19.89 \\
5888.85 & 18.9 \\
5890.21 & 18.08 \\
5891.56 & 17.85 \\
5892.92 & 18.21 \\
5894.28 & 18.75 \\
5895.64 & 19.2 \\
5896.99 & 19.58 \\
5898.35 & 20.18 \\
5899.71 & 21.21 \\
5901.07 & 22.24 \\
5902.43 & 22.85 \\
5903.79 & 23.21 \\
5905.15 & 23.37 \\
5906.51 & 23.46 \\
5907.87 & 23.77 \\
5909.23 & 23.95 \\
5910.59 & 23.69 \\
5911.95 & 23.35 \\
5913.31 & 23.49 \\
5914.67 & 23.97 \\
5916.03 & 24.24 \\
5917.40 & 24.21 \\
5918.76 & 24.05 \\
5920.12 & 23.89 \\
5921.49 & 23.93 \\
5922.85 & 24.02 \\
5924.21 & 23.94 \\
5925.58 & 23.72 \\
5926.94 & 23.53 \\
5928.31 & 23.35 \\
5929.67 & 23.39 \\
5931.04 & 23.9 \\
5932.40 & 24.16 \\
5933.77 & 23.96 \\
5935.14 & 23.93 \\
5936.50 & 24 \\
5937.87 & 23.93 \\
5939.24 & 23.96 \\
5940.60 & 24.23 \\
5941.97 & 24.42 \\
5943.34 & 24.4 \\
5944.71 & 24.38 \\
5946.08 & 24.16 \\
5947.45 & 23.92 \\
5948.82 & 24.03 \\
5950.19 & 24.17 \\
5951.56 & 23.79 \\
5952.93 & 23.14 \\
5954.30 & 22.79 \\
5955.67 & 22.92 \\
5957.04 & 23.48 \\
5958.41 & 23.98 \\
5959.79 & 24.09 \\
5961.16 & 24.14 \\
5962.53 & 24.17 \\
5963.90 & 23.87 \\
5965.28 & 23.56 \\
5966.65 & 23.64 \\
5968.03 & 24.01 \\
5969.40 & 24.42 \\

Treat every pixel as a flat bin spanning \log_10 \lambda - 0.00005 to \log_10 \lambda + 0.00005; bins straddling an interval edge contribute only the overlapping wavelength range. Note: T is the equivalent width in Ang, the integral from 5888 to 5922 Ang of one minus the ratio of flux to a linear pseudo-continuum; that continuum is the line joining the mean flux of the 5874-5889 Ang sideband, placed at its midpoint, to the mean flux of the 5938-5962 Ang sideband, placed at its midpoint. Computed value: 1.5 Ang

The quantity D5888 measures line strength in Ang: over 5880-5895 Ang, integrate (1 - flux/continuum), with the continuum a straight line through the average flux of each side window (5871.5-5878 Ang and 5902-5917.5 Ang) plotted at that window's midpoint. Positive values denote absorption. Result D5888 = 2.42 Ang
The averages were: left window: 24.4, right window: 23.6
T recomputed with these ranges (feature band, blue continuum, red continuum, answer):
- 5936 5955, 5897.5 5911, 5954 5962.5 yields -0.42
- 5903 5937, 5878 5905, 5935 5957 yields -2.04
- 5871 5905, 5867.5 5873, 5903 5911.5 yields 3.48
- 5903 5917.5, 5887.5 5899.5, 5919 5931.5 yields -1.47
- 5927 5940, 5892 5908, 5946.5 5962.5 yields -0.62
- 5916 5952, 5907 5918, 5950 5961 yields -0.45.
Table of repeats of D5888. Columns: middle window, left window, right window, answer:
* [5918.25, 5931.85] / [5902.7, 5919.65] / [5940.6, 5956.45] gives 0.0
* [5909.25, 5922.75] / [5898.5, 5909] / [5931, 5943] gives -0.4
